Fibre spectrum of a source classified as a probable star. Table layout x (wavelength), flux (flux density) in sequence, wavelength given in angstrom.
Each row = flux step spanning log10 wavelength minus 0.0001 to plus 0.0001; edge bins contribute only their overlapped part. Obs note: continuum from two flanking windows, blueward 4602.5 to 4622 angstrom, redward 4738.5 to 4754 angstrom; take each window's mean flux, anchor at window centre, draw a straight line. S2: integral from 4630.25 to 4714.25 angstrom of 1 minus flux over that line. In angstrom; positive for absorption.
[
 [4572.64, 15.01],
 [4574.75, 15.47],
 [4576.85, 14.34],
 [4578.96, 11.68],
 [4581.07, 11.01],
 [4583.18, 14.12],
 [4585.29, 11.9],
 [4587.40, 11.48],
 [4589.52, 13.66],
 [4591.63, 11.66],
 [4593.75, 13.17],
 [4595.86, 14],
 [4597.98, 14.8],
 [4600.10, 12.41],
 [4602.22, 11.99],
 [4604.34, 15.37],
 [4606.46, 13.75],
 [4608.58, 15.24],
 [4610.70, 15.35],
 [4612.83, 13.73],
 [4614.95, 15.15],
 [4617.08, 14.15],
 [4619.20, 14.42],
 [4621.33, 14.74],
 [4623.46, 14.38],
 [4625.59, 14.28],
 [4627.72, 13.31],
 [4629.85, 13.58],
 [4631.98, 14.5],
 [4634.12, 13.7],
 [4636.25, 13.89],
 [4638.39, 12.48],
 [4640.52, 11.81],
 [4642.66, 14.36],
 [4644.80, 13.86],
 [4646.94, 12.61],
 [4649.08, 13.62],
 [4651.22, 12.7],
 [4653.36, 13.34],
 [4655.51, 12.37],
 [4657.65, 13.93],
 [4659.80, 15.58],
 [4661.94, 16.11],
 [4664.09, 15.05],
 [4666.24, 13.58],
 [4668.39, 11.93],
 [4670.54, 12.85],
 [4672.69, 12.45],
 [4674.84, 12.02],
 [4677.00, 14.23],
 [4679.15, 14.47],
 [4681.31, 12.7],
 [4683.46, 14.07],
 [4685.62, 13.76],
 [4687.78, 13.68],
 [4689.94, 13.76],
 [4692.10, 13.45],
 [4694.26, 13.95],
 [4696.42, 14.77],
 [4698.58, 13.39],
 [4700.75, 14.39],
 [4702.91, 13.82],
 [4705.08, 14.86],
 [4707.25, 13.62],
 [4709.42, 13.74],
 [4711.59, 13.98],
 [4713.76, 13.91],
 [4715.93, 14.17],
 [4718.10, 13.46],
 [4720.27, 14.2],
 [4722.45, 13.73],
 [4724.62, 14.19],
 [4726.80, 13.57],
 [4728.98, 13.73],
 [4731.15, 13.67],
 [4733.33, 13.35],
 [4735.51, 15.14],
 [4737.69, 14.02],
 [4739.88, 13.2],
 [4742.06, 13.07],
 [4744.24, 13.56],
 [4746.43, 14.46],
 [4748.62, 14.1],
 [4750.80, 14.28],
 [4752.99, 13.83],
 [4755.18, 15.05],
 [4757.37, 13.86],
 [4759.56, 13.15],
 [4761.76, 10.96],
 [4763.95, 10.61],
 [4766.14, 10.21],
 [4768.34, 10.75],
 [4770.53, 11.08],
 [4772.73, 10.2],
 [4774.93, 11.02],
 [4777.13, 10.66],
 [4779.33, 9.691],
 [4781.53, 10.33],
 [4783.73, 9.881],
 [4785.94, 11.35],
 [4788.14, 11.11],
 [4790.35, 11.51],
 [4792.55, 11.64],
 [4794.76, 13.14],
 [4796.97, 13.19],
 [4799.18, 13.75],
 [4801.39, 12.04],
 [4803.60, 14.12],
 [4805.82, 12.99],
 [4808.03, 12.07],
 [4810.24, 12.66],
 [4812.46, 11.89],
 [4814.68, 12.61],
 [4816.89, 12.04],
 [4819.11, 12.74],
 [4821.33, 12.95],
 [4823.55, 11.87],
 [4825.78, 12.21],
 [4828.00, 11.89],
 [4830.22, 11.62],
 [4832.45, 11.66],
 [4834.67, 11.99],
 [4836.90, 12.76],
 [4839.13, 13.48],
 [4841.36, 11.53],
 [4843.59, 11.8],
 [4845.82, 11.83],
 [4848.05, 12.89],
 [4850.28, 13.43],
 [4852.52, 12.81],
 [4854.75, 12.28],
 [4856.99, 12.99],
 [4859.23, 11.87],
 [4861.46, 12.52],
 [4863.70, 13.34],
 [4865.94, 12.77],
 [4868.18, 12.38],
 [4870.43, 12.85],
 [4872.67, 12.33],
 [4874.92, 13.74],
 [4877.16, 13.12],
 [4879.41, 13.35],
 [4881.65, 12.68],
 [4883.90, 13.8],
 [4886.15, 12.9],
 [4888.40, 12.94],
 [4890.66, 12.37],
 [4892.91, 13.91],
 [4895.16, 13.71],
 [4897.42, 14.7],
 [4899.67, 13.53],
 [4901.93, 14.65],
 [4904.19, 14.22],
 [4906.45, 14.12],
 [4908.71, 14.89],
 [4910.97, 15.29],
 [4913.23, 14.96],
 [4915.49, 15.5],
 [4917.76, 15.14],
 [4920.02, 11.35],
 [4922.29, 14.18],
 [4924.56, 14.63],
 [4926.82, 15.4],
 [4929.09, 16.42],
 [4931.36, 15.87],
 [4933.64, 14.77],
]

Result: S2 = 3.2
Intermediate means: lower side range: 14.6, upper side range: 13.8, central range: 13.7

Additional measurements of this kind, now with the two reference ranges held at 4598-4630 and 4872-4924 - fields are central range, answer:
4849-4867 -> 1.45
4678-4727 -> 0.53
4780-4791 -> 2.52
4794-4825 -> 2.71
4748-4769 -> 1.96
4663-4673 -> 0.61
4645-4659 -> 0.92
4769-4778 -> 2.08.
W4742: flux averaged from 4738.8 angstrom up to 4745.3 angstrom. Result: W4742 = 13.3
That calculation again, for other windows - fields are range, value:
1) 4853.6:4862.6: 12.4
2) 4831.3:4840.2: 12.5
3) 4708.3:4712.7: 13.9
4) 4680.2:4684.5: 13.4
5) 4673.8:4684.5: 13.5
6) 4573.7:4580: 13.8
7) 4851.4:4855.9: 12.5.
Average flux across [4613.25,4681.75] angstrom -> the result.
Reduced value 13.7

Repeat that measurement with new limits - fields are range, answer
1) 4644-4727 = 13.7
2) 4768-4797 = 11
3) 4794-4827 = 12.7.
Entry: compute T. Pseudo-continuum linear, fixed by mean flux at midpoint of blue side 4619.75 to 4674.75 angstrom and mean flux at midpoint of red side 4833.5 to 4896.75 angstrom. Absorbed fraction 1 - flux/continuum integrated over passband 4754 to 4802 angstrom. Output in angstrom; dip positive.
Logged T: 5.6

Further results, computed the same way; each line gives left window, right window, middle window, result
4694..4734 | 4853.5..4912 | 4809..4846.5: 3.7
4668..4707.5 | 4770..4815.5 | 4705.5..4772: -3.3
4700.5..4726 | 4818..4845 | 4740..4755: -0.5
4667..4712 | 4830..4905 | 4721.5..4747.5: -0.7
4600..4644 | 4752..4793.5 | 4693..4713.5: -2.4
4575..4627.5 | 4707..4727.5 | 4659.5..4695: 0.2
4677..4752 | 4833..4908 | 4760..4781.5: 4.7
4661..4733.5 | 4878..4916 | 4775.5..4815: 5.6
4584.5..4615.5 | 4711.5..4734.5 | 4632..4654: 0.6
